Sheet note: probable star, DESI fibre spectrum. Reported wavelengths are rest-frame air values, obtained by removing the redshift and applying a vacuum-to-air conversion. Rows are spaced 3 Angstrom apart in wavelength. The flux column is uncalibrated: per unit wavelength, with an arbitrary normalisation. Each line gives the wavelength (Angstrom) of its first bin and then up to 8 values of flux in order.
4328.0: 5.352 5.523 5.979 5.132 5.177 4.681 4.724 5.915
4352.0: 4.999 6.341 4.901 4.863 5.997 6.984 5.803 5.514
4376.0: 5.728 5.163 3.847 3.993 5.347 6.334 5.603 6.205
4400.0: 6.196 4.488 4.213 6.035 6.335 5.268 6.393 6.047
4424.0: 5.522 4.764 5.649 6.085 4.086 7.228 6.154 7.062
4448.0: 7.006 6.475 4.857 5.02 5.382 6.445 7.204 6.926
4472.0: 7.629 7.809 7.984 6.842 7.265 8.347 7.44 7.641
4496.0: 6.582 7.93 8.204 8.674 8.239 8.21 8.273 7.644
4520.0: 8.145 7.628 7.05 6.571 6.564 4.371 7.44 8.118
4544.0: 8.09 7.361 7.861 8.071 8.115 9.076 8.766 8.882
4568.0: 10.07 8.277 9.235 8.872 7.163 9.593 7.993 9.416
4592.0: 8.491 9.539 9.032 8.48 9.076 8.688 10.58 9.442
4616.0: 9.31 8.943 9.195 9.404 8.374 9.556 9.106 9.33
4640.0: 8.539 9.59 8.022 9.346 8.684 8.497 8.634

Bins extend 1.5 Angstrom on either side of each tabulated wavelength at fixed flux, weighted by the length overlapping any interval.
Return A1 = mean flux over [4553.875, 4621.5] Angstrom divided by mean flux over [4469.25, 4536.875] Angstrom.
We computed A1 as 1.2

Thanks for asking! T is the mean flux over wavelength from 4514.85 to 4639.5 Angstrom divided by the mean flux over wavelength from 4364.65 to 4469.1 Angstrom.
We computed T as 1.47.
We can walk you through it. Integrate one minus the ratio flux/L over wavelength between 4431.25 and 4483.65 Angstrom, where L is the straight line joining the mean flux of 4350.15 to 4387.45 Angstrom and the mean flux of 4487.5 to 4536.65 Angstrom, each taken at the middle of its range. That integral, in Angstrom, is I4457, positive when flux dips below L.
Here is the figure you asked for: 1.4 Angstrom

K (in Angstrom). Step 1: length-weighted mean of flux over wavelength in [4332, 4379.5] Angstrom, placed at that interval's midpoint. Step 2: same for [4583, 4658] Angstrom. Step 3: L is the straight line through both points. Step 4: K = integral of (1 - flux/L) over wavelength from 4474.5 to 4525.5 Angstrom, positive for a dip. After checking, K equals -2.6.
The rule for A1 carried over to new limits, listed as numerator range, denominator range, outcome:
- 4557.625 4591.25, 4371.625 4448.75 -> 1.58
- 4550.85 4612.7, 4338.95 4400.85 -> 1.63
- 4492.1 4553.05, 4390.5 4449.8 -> 1.29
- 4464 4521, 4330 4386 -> 1.45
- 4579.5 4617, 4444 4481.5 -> 1.36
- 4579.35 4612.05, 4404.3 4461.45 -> 1.56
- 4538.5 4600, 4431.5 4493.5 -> 1.28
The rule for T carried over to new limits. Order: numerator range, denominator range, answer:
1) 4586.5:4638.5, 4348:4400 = 1.66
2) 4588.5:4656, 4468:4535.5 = 1.21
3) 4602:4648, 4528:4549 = 1.31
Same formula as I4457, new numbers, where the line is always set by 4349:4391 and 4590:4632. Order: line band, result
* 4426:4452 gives 1.65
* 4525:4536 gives 2.39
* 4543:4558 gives 0.51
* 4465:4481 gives -1.04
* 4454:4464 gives 1.96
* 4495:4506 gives -0.64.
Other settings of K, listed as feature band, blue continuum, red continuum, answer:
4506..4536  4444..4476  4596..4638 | 0.7 Angstrom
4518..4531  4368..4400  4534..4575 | 0.6 Angstrom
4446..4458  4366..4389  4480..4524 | 1.5 Angstrom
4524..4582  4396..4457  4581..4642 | 1.2 Angstrom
